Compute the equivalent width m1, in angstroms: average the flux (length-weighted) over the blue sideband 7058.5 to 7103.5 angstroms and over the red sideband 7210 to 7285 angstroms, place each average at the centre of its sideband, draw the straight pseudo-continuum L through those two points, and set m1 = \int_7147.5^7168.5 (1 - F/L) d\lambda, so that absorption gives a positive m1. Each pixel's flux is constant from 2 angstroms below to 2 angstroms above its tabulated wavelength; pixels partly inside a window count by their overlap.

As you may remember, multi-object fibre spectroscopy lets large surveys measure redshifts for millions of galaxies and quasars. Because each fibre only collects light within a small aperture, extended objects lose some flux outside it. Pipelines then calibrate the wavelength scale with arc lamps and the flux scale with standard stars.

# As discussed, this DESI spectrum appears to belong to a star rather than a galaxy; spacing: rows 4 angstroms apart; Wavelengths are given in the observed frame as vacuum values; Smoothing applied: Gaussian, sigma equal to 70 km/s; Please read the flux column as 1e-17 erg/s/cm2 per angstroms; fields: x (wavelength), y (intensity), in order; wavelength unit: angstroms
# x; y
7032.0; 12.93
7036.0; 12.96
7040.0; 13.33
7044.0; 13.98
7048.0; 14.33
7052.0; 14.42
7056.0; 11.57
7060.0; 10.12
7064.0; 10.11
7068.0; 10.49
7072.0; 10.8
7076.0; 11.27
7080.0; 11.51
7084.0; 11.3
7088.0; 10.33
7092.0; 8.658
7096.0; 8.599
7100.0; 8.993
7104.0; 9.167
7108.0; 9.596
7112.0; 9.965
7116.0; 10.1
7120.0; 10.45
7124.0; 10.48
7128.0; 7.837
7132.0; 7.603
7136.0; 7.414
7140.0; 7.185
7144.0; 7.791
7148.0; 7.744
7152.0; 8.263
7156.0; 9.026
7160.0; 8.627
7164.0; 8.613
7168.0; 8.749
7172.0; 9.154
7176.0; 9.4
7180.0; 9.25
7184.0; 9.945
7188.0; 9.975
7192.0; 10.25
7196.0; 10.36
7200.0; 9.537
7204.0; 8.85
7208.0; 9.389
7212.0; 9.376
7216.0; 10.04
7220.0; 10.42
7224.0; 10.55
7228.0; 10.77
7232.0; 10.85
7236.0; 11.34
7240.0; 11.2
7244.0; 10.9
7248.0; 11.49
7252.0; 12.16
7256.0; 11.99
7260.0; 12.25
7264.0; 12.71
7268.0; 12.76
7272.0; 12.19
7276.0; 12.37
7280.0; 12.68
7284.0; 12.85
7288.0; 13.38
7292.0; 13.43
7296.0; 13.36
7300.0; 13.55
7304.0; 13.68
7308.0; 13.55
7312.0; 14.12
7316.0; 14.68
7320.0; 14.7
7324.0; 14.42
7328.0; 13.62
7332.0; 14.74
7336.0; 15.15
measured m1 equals 4.4 angstroms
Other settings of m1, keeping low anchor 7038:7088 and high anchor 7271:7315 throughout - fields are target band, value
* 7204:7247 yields 8.1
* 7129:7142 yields 5.1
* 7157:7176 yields 5.5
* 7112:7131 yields 4.0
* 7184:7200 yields 3.2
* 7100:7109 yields 2.1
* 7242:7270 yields 2.1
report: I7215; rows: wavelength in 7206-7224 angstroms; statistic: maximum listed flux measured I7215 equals 10.55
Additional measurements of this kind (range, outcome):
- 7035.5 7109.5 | 14.42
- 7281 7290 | 13.38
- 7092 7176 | 10.48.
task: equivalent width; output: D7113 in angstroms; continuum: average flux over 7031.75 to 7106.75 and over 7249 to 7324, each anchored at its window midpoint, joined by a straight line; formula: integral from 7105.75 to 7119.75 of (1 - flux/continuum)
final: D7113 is 2.0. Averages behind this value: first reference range 11.3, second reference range 13.1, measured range 9.94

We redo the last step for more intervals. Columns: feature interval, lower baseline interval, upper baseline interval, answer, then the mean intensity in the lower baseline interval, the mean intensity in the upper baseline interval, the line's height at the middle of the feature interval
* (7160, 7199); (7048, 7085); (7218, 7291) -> 7.4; 11.5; 11.8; 11.7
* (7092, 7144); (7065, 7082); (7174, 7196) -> 8.0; 11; 9.82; 10.5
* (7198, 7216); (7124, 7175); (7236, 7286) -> 1.5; 8.28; 12.1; 10.2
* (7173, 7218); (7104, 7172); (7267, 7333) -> 3.3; 8.74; 13.5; 10.4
